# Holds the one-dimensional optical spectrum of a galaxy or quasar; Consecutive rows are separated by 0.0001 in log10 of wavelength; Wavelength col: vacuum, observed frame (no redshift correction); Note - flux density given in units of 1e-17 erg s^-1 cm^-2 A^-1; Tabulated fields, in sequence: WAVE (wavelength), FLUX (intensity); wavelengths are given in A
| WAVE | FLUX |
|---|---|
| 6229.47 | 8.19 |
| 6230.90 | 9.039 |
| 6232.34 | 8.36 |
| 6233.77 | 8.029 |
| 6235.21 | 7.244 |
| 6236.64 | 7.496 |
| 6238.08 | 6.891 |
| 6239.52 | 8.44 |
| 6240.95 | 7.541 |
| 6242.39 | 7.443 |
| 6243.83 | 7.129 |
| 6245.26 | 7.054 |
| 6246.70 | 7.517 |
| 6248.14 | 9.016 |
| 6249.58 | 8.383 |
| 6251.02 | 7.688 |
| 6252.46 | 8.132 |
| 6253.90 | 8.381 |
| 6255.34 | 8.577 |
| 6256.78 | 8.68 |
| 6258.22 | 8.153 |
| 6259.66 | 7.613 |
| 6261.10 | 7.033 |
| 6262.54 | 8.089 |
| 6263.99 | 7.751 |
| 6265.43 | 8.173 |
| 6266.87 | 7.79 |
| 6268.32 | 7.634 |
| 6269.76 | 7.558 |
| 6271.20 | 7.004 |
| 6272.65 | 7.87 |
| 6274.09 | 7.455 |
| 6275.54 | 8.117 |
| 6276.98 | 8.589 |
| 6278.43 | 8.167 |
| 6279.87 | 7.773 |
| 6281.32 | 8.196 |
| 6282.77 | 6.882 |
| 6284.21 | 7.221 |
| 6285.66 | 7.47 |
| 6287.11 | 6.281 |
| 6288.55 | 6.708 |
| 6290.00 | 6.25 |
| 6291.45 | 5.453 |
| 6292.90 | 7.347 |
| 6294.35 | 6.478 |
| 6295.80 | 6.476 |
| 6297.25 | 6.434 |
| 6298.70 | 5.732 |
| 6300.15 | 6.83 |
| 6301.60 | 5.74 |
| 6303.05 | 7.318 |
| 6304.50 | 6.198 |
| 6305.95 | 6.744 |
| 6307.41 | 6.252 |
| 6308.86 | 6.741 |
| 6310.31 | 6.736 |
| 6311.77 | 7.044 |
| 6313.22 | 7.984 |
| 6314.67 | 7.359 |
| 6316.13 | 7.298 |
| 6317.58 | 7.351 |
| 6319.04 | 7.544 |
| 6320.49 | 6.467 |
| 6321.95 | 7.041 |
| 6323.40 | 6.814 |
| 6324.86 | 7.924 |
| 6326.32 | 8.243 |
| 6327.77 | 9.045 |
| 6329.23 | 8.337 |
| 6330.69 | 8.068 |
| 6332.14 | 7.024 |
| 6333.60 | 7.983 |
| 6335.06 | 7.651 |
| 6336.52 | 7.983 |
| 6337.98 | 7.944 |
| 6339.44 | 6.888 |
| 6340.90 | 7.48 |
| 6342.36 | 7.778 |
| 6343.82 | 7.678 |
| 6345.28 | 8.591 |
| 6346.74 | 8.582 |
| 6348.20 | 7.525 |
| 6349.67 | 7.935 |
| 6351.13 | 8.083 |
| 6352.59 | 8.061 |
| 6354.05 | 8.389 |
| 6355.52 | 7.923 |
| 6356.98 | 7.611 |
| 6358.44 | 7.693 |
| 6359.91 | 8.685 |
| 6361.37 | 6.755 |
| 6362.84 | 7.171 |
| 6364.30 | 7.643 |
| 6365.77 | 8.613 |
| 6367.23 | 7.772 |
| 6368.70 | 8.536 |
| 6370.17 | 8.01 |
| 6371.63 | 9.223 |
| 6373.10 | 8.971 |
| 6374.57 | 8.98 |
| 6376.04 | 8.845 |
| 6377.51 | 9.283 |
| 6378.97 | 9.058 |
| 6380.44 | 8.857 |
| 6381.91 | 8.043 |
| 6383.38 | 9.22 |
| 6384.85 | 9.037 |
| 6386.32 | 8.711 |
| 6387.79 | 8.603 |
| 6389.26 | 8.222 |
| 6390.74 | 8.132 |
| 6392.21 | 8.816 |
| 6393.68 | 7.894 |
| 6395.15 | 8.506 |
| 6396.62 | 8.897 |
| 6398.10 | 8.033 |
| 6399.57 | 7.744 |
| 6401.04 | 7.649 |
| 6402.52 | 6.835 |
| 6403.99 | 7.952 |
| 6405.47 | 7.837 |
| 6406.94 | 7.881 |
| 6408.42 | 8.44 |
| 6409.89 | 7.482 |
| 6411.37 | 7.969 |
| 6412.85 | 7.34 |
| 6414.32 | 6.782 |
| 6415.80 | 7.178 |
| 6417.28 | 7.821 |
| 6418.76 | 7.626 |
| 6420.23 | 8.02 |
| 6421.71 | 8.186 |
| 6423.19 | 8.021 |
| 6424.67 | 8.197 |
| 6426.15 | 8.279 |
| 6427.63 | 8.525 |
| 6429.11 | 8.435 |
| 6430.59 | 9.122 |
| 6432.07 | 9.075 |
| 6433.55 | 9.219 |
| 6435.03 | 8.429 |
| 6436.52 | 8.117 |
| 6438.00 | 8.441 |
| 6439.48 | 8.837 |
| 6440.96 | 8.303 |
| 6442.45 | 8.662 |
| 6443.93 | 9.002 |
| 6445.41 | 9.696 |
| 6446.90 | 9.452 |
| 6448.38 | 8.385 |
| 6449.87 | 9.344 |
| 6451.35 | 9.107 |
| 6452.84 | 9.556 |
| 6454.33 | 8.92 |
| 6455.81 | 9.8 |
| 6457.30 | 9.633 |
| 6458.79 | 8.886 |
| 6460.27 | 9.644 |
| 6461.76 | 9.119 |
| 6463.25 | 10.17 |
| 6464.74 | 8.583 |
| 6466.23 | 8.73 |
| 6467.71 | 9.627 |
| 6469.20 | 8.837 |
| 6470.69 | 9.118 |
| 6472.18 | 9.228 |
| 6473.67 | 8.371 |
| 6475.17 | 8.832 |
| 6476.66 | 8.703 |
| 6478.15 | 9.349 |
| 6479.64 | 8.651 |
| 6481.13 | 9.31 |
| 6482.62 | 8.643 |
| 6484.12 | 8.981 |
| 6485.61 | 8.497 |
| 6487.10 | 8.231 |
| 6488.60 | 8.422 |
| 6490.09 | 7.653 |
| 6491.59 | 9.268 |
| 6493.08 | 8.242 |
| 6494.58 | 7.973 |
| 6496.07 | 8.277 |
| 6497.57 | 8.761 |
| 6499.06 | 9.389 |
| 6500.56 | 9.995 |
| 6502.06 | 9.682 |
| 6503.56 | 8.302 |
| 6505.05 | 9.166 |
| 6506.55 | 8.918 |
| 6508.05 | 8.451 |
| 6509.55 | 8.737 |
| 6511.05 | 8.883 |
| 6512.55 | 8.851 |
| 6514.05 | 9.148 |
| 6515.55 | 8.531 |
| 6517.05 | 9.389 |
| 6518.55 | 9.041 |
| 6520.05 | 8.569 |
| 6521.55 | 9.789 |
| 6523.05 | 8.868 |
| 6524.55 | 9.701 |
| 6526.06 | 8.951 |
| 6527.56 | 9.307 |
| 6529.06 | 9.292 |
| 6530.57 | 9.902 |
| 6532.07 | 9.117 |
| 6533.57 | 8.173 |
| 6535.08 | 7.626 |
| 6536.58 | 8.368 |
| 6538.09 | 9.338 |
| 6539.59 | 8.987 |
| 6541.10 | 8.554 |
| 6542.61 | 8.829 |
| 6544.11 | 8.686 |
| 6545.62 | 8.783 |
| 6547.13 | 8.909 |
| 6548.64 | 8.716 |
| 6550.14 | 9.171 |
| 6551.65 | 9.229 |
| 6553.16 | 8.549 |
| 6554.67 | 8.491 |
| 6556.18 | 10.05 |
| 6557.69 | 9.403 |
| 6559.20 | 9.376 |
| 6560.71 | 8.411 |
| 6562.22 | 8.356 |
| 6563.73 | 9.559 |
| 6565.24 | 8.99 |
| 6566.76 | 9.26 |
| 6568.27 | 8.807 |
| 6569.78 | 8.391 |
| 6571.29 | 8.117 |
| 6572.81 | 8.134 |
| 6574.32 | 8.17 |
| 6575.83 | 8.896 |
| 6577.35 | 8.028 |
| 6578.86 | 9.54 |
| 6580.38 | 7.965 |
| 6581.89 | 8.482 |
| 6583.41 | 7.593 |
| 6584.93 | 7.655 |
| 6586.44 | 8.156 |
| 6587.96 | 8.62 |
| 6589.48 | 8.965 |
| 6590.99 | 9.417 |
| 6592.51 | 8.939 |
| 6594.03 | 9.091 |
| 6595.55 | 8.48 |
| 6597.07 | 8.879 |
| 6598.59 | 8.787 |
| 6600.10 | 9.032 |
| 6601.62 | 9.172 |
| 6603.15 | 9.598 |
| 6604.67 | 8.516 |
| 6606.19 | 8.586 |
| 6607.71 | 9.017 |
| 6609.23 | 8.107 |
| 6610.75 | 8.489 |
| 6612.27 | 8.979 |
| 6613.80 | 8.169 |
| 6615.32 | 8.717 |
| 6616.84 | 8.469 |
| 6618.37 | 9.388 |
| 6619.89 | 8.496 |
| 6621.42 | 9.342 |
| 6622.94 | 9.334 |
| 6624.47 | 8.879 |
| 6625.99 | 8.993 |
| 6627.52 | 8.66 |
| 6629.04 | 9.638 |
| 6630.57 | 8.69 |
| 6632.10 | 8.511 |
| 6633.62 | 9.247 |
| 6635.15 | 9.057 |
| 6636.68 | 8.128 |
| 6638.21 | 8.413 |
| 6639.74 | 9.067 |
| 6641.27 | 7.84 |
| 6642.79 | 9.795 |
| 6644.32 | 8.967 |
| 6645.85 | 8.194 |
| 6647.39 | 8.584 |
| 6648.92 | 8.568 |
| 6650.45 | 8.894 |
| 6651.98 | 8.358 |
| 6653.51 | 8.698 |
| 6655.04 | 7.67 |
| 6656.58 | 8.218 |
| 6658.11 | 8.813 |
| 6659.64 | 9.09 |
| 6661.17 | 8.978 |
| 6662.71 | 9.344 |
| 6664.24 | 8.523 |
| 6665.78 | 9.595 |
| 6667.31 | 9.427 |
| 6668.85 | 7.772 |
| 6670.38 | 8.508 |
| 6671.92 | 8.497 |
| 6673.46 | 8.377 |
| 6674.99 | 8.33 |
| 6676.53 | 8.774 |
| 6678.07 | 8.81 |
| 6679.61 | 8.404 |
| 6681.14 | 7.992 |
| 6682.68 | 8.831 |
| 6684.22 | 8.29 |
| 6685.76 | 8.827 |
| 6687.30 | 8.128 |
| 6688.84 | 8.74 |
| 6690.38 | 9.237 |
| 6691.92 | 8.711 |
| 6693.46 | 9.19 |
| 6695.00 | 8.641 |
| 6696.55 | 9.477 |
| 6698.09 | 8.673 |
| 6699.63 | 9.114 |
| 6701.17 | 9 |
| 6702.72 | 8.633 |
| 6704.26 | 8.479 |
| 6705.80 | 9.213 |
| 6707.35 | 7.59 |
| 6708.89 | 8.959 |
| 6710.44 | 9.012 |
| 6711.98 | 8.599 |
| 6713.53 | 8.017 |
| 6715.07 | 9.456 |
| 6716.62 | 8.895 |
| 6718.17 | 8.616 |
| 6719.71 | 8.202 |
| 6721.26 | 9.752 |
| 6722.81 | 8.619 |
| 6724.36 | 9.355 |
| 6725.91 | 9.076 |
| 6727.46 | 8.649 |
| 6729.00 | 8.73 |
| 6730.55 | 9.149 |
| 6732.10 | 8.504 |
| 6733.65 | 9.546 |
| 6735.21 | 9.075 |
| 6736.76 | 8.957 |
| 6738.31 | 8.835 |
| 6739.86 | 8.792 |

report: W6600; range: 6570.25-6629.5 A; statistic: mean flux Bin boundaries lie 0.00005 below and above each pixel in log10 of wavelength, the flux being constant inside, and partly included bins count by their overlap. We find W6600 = 8.7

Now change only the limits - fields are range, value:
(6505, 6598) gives 8.81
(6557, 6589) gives 8.57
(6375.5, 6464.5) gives 8.52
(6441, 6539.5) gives 8.97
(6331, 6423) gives 8.07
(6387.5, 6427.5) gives 7.94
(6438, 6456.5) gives 9.06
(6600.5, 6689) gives 8.72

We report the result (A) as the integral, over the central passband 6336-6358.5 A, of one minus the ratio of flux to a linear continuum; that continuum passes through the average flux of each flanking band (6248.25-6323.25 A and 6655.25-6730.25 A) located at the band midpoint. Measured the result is -1.09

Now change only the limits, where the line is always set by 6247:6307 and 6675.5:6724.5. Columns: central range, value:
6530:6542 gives -0.76 A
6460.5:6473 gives -1.86 A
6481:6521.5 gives -3.44 A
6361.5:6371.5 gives -0.37 A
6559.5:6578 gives -0.64 A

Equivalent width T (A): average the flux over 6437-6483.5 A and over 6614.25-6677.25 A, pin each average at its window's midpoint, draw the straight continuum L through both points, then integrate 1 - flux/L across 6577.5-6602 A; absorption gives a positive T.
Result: 0.5 A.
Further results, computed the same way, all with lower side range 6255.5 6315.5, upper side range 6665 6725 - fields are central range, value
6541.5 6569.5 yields -2.5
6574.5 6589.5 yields -0.1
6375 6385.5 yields -1.9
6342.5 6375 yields -2.6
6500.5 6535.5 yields -4.0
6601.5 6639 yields -1.6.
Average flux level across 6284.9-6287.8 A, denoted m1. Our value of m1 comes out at 6.87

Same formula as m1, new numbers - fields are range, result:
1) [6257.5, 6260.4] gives 7.89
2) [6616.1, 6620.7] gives 8.78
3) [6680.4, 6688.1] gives 8.41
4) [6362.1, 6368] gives 7.8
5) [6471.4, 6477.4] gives 8.77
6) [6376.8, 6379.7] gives 9.2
